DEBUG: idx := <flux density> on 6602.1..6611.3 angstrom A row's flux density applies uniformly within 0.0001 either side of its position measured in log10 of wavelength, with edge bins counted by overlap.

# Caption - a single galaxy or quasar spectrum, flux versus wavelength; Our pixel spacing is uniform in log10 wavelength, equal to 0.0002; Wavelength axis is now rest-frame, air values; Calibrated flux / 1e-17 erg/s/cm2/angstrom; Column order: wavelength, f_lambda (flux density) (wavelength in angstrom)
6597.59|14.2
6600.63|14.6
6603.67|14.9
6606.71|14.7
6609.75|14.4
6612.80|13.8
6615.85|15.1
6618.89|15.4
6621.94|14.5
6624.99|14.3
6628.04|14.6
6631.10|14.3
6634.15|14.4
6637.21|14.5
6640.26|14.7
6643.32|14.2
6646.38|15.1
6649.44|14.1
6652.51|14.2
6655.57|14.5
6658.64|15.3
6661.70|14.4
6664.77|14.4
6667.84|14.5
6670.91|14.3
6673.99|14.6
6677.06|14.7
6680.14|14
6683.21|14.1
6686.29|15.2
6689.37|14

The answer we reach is 14.7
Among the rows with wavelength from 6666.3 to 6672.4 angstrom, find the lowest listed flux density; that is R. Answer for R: 14.3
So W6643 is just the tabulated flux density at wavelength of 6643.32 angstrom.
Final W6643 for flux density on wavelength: 14.2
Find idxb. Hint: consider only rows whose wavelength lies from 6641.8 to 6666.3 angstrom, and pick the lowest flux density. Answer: 14.1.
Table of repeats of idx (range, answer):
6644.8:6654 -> 14.5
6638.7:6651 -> 14.5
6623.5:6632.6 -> 14.4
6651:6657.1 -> 14.4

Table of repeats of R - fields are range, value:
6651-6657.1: 14.2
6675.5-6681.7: 14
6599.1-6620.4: 13.8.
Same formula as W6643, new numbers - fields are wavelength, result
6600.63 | 14.6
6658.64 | 15.3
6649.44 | 14.1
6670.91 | 14.3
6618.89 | 15.4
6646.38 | 15.1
